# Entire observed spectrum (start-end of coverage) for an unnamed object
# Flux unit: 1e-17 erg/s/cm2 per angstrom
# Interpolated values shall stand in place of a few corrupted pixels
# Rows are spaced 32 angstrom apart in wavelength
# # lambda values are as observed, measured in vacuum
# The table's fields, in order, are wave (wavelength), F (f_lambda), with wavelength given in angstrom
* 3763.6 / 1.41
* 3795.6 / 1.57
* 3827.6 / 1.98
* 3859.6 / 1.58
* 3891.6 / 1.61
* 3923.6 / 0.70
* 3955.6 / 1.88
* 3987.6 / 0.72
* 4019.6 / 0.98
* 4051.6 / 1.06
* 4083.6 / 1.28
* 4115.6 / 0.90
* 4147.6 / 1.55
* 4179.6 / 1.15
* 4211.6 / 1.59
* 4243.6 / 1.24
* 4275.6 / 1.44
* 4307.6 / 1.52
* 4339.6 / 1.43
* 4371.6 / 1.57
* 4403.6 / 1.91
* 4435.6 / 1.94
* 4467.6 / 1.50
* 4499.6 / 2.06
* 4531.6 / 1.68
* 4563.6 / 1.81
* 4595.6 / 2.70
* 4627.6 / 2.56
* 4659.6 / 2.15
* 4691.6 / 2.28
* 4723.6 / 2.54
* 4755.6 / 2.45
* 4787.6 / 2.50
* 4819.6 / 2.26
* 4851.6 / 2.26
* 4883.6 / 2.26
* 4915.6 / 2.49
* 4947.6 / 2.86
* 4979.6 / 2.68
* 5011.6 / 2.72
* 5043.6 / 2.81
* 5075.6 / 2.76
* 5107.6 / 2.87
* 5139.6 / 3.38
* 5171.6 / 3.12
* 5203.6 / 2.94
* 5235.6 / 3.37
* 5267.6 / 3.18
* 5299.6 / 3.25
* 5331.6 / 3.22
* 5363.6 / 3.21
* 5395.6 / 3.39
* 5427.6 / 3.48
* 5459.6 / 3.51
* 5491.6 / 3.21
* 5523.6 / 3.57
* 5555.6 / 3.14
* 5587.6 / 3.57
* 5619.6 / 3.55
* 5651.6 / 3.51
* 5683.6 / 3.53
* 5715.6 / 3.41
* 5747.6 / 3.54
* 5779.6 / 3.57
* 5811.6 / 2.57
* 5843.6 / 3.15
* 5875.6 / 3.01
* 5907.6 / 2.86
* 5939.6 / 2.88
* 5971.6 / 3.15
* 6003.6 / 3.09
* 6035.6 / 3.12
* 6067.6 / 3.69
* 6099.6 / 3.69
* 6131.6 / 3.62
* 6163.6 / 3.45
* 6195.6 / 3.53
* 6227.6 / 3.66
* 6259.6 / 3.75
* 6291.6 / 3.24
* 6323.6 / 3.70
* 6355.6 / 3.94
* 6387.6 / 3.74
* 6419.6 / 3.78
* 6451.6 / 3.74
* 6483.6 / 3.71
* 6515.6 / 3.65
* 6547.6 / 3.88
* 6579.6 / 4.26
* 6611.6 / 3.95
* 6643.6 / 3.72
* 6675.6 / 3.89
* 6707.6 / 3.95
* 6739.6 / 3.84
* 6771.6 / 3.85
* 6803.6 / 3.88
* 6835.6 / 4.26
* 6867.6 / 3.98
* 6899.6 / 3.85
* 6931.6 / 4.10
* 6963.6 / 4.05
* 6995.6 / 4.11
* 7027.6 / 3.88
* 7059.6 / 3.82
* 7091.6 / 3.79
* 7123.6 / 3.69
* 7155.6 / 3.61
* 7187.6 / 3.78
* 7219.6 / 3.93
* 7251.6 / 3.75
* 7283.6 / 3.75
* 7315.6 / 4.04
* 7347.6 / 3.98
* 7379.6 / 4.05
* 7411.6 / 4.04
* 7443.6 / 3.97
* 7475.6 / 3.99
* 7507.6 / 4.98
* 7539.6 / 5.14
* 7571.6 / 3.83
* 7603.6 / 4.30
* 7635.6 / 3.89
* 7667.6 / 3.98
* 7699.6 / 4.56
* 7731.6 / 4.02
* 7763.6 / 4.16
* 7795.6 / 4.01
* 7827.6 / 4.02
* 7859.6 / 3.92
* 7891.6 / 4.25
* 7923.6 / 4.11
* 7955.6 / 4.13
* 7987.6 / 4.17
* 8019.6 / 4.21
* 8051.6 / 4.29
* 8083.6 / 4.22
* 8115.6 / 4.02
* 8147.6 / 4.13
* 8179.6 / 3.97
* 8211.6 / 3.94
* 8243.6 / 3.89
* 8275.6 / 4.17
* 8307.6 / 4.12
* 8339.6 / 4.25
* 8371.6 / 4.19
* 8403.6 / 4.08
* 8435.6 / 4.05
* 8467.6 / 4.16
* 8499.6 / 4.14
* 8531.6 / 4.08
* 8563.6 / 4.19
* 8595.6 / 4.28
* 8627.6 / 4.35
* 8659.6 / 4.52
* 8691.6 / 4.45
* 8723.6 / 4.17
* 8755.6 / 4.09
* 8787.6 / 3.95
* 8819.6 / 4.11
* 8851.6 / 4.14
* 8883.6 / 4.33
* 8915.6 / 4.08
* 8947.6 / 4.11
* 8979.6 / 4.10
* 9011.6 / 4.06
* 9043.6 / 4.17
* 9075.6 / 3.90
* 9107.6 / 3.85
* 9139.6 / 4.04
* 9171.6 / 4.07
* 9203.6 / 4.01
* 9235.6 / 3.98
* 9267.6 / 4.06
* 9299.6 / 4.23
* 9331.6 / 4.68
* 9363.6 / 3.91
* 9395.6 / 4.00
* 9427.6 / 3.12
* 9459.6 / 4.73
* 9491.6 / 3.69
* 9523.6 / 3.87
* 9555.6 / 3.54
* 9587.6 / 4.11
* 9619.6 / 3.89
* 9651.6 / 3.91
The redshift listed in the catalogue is 0.146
